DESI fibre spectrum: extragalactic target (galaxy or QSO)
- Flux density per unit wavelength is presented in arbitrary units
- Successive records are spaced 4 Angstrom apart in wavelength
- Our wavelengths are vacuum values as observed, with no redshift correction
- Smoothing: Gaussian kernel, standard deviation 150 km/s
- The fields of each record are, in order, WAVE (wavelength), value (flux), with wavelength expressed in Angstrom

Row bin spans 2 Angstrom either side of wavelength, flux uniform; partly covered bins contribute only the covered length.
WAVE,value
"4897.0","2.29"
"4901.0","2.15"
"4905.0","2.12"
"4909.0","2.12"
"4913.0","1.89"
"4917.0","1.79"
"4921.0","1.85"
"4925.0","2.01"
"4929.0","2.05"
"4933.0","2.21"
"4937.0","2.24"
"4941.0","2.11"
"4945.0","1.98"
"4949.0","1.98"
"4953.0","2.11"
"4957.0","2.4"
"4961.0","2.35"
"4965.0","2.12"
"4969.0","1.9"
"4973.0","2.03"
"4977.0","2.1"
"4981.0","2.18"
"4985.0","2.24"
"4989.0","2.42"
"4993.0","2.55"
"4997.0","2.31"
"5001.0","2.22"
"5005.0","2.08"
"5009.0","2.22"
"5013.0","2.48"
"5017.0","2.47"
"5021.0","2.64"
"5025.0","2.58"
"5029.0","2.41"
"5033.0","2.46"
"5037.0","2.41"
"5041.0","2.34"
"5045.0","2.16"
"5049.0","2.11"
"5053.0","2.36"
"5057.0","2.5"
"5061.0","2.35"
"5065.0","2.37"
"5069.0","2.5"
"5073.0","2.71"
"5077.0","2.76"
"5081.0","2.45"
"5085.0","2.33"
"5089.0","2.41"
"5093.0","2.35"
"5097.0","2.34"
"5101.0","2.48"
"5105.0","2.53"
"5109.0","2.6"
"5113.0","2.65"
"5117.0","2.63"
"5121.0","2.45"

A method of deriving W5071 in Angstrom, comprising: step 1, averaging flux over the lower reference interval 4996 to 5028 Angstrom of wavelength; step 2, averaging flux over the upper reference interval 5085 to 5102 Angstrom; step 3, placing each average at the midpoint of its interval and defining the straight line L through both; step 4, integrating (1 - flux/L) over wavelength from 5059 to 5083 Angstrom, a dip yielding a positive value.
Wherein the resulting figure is -1.4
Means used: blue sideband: 2.38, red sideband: 2.38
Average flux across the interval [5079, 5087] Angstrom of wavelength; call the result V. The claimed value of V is 2.39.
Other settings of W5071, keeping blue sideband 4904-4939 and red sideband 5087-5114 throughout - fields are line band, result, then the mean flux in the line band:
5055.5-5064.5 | -0.1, 2.41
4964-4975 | 0.7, 2.01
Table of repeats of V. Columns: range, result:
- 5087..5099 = 2.37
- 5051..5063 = 2.4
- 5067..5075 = 2.6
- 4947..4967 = 2.19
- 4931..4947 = 2.13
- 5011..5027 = 2.54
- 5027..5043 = 2.41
